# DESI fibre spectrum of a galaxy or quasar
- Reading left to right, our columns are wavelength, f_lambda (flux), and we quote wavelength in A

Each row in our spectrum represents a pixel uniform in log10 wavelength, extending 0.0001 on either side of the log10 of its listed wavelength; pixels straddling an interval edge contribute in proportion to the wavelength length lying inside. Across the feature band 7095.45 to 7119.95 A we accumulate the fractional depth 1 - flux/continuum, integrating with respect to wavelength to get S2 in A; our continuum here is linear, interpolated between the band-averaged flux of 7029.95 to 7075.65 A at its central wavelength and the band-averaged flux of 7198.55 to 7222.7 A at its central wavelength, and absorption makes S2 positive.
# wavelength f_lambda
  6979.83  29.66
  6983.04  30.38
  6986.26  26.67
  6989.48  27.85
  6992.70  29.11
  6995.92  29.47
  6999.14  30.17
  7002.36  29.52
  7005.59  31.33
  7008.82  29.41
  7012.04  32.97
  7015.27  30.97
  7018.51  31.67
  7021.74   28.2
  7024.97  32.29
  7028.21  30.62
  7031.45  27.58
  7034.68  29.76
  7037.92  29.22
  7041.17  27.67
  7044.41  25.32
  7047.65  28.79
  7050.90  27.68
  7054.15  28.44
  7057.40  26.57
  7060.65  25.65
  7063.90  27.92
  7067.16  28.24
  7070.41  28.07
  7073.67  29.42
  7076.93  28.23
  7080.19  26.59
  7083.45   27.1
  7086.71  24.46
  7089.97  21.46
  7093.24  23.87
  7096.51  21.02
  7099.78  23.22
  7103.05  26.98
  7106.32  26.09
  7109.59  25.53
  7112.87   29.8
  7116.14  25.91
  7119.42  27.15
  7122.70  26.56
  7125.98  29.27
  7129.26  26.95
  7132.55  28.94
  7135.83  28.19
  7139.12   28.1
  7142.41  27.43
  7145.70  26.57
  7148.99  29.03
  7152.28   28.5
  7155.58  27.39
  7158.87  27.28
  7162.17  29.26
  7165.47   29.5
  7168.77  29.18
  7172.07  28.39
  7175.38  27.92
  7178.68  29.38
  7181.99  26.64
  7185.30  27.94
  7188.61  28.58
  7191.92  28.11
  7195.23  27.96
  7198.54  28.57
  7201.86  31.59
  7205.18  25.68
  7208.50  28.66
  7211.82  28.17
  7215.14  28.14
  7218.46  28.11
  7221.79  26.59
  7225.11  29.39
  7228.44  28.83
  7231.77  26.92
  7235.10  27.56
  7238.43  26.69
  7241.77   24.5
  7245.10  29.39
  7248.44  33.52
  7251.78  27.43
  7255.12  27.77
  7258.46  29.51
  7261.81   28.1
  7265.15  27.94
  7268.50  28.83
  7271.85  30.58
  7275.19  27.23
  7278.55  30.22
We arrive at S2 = 2.0 A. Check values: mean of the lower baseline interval 27.9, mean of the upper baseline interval 28.2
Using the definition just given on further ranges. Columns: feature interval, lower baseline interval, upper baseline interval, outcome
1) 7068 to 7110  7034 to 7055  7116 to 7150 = 3.4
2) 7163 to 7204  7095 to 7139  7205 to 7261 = -1.7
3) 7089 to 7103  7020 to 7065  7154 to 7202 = 2.7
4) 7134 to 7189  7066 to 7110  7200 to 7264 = -2.4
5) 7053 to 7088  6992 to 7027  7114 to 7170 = 2.4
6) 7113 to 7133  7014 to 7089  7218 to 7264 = 0.5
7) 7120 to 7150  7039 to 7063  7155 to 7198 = 0.1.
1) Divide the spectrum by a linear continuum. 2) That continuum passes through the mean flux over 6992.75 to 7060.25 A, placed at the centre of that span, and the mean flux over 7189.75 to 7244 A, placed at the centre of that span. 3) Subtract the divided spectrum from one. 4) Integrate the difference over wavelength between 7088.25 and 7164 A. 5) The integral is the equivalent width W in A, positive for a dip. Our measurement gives 4.8 A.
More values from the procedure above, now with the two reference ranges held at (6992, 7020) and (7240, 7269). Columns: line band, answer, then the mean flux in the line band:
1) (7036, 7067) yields 2.7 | 27.5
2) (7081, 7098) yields 3.5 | 23.7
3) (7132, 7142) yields 0.4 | 28.2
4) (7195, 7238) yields 1.1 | 28.1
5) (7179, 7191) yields 0.5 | 27.9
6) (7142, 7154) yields 0.6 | 27.9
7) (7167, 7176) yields 0.2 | 28.6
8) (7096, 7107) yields 1.9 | 24.5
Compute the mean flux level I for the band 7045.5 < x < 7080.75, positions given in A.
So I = 27.8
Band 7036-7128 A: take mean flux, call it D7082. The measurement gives 26.7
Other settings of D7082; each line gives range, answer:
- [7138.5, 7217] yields 28.3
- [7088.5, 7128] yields 25.6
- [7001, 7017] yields 30.9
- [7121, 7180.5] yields 28.2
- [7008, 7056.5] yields 29.3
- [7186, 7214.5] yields 28.4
